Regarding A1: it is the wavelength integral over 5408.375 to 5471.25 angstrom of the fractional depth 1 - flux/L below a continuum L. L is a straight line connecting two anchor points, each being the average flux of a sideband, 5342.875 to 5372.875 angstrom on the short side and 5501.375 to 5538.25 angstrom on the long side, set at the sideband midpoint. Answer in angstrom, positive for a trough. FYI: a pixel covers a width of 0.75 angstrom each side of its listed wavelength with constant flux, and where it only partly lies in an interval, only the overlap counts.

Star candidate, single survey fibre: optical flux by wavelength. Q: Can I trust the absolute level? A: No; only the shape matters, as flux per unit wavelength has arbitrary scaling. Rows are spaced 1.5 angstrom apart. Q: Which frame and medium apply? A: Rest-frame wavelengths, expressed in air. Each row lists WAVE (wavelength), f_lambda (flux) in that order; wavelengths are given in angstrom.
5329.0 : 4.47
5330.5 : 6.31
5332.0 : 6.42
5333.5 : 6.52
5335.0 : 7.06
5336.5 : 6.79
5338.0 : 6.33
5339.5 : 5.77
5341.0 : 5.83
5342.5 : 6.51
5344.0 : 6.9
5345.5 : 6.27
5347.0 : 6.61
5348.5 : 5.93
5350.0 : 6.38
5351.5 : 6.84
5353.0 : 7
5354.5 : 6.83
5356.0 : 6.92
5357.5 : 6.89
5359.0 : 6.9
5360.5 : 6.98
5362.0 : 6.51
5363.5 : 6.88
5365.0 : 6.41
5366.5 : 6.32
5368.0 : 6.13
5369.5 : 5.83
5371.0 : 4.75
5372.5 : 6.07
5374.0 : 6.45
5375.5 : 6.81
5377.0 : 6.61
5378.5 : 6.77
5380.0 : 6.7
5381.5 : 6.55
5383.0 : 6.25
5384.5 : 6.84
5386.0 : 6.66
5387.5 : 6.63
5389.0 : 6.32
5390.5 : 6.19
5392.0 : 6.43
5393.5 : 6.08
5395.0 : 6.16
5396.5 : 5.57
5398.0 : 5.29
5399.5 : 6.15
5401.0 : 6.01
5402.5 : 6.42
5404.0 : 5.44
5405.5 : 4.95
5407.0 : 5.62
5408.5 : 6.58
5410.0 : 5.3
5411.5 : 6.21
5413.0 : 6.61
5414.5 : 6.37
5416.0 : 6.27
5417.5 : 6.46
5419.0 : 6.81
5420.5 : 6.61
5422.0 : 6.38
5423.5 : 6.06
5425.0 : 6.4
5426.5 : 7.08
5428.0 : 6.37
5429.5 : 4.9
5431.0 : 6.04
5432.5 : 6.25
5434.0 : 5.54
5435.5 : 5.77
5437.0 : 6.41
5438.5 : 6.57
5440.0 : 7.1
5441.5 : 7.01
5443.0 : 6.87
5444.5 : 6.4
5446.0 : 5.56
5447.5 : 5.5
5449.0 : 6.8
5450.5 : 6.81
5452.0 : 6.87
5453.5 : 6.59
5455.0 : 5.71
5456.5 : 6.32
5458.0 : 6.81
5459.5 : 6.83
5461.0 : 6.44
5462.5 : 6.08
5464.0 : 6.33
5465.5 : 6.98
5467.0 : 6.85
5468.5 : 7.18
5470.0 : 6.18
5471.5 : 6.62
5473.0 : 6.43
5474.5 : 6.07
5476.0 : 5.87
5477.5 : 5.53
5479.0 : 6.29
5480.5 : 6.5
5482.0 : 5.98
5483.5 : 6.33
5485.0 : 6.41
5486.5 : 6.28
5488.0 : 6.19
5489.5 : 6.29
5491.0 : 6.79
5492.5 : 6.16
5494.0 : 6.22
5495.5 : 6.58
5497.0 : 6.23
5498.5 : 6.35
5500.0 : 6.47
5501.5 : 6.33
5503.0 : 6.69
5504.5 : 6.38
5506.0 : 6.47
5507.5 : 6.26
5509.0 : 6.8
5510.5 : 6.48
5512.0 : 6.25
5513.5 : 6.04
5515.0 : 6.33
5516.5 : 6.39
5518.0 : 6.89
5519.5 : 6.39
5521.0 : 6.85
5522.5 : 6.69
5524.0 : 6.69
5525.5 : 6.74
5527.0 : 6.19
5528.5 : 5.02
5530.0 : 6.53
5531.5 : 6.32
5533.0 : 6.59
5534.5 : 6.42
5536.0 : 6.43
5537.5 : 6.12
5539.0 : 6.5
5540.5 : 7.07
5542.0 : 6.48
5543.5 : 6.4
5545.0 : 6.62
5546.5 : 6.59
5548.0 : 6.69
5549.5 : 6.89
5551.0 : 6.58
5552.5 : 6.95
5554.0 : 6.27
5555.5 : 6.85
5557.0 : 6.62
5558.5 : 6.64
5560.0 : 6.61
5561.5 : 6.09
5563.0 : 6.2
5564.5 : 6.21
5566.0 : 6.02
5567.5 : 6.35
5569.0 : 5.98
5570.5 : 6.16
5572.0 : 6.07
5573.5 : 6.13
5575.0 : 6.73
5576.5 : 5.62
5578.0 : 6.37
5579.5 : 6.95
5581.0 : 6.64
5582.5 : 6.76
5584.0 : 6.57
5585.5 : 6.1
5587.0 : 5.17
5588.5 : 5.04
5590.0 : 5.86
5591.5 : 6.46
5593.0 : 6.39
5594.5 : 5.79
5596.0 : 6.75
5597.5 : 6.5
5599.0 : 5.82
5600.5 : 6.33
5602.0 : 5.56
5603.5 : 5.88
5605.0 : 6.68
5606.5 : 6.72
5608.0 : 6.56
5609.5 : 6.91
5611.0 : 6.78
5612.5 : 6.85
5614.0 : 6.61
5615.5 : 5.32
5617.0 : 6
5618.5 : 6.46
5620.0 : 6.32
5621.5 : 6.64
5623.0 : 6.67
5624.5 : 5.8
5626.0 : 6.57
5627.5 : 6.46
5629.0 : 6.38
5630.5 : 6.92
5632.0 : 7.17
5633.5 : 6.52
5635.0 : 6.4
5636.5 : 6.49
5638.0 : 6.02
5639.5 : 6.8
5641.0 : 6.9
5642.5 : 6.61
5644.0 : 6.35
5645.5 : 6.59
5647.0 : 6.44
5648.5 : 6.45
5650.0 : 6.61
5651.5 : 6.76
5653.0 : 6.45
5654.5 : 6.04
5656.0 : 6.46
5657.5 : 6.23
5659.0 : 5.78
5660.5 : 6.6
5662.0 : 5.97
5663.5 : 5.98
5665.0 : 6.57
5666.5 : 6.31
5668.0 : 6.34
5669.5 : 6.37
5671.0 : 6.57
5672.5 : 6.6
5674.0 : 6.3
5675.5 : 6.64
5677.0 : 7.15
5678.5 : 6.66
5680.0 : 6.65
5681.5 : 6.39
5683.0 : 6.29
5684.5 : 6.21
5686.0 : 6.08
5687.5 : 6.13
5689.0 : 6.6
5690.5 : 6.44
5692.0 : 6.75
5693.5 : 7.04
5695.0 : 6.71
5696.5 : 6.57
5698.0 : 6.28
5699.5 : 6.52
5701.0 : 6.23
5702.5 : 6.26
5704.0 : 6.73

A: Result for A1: 0.6 angstrom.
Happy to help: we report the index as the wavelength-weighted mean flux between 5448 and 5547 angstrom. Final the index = 6.43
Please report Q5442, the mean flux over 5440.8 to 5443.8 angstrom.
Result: 6.93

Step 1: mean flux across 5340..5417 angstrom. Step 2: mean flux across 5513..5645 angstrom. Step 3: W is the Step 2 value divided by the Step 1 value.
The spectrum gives 1.0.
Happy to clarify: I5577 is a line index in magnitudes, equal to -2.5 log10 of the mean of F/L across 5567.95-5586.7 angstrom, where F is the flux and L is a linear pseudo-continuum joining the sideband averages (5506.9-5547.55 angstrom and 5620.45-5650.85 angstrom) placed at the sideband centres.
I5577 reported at 0.03 mag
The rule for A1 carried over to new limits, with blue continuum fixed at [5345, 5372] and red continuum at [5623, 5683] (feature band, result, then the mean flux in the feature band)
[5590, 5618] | 0.7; 6.32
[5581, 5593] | 0.8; 6.06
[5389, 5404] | 1.0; 6.02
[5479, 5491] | 0.3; 6.32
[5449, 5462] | -0.2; 6.55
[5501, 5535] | 0.2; 6.42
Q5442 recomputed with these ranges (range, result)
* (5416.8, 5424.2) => 6.47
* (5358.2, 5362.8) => 6.8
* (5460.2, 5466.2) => 6.46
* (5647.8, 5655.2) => 6.46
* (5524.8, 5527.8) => 6.44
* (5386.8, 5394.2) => 6.33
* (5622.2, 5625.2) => 6.25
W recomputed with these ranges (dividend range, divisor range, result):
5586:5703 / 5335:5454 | 1.01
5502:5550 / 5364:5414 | 1.05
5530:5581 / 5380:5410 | 1.06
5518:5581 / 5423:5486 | 1.01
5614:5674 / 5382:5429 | 1.03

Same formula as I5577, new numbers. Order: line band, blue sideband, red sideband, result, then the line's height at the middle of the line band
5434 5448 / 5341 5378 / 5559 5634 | 0.02 mag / 6.42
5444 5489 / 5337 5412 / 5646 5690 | 0.00 mag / 6.33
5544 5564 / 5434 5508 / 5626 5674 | -0.03 mag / 6.42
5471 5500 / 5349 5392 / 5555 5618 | 0.02 mag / 6.39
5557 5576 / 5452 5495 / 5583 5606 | -0.02 mag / 6.14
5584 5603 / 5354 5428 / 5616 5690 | 0.07 mag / 6.41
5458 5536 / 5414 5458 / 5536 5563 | 0.01 mag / 6.47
